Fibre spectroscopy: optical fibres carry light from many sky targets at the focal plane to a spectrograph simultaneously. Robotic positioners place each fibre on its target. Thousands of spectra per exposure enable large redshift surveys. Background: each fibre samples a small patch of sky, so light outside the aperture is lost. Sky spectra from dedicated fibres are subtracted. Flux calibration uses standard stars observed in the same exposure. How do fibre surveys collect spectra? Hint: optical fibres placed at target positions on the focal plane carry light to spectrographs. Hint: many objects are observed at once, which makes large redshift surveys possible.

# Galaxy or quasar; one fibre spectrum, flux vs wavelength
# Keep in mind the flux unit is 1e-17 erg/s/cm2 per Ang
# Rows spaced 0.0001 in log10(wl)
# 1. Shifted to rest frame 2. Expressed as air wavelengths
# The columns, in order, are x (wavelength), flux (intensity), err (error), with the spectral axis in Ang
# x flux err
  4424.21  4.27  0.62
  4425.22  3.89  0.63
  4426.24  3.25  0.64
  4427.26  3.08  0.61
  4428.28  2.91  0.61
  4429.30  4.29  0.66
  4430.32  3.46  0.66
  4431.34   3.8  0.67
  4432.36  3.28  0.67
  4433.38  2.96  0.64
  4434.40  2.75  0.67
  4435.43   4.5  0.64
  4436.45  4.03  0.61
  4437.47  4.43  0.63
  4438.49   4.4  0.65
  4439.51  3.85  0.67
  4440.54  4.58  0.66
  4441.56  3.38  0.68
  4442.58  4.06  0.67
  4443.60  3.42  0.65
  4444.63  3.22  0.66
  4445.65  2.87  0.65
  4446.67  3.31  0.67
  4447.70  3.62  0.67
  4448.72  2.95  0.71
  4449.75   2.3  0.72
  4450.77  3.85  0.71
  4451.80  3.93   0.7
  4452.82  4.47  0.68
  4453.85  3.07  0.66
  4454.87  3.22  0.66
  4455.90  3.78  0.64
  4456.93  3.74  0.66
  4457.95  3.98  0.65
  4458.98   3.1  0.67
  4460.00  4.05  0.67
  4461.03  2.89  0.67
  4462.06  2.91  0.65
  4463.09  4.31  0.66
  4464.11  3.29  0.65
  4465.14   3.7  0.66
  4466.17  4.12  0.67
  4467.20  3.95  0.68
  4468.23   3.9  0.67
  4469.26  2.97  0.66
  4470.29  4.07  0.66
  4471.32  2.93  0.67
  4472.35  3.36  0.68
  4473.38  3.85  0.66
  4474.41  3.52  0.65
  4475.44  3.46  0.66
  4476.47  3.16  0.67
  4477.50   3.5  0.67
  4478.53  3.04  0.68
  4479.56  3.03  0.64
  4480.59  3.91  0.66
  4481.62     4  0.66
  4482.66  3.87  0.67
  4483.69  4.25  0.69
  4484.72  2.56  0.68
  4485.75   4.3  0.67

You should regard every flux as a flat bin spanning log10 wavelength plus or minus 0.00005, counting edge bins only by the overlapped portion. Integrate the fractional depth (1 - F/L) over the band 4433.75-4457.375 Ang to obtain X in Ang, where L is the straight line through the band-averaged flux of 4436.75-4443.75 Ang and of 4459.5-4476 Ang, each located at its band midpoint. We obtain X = 1.9 Ang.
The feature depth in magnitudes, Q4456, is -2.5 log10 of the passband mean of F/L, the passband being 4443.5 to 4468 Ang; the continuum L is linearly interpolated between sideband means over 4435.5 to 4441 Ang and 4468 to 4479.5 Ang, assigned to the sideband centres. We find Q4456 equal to 0.10 mag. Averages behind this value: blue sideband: 4.27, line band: 3.51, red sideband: 3.41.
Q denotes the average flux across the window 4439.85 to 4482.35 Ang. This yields 3.53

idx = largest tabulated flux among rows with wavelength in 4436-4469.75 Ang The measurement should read 4.58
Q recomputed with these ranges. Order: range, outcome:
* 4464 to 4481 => 3.52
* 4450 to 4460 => 3.67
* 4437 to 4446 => 3.82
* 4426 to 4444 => 3.7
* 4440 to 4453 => 3.51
